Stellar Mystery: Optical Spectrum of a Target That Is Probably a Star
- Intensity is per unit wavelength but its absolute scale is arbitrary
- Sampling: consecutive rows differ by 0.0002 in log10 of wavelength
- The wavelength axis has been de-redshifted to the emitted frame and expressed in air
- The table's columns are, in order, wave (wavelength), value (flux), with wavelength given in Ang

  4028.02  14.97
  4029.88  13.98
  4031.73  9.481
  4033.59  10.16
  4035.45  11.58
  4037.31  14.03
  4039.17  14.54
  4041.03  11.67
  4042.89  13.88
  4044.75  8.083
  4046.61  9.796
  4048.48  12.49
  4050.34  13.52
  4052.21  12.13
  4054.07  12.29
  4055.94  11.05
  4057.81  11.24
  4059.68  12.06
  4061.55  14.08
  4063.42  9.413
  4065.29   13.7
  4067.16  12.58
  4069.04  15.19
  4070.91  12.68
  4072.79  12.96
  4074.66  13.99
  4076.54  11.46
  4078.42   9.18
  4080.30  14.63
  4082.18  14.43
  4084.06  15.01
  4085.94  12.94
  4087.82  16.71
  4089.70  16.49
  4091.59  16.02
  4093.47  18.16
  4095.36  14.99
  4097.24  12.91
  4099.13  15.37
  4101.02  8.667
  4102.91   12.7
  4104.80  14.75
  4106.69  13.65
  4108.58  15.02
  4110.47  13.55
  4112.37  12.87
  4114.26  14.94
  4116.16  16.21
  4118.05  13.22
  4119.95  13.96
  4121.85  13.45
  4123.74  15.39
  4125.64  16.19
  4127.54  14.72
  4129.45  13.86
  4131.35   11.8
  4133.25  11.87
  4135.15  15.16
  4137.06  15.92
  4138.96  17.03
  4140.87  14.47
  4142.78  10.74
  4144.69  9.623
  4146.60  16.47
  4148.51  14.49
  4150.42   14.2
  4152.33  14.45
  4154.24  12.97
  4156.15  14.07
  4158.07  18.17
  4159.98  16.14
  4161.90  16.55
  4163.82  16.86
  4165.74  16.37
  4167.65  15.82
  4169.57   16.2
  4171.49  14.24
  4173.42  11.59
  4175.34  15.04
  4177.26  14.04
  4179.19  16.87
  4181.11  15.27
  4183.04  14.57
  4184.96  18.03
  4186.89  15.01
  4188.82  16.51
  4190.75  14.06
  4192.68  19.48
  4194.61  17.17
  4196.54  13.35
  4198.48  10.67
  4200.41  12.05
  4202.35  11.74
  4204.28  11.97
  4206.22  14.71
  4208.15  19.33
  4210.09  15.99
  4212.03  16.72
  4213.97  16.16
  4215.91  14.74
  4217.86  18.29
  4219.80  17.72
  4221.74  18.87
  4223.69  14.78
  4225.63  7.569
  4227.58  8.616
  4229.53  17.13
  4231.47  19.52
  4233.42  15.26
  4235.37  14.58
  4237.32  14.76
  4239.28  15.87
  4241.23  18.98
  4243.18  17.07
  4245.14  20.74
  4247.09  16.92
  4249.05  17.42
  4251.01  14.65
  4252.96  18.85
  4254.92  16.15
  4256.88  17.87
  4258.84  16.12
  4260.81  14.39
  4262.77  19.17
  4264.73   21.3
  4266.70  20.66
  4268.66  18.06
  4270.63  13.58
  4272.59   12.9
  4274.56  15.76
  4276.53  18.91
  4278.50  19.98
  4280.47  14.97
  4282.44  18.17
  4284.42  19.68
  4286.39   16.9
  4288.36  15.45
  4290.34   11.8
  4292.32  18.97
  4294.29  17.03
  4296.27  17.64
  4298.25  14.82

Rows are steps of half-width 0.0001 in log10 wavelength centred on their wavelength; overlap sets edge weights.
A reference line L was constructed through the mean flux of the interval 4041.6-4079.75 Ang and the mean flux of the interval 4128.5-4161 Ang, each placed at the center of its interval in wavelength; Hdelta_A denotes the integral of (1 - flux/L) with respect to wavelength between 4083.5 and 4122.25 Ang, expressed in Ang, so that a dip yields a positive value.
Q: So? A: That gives -3.6 Ang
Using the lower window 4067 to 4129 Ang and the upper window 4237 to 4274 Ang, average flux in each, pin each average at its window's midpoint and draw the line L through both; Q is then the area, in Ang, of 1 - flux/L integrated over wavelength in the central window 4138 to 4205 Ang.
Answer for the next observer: 3.3 Ang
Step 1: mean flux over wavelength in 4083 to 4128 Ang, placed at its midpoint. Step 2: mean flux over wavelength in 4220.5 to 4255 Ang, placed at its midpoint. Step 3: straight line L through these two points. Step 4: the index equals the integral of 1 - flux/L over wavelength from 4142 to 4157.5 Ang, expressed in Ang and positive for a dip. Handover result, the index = 1.52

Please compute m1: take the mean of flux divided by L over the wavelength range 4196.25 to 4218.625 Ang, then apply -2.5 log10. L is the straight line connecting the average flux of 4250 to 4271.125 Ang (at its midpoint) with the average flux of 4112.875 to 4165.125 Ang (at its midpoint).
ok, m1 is 0.11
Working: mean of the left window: 14.6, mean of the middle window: 14.6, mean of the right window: 17.4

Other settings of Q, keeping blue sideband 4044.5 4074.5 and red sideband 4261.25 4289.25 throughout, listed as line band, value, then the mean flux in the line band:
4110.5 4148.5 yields -0.5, 14.1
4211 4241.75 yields 1.4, 15.5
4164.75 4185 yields -0.2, 15.2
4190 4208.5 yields 1.6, 14.3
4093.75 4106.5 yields -0.3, 13.5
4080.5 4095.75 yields -3.1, 15.6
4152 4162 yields -0.5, 15.4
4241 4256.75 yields -0.7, 17.6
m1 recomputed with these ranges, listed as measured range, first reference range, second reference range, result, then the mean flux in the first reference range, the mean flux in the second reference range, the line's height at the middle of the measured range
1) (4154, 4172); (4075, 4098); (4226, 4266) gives -0.03 mag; 14.4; 16.7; 15.5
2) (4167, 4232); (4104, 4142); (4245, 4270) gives 0.08 mag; 14.4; 17.7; 16.3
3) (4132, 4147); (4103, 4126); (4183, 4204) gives 0.05 mag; 14.3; 14.7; 14.4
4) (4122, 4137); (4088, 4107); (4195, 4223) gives 0.04 mag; 14.5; 15.2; 14.7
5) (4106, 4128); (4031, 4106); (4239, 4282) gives -0.03 mag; 12.9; 17.3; 14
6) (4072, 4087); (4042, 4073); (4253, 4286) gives -0.03 mag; 12.2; 17.4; 12.7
